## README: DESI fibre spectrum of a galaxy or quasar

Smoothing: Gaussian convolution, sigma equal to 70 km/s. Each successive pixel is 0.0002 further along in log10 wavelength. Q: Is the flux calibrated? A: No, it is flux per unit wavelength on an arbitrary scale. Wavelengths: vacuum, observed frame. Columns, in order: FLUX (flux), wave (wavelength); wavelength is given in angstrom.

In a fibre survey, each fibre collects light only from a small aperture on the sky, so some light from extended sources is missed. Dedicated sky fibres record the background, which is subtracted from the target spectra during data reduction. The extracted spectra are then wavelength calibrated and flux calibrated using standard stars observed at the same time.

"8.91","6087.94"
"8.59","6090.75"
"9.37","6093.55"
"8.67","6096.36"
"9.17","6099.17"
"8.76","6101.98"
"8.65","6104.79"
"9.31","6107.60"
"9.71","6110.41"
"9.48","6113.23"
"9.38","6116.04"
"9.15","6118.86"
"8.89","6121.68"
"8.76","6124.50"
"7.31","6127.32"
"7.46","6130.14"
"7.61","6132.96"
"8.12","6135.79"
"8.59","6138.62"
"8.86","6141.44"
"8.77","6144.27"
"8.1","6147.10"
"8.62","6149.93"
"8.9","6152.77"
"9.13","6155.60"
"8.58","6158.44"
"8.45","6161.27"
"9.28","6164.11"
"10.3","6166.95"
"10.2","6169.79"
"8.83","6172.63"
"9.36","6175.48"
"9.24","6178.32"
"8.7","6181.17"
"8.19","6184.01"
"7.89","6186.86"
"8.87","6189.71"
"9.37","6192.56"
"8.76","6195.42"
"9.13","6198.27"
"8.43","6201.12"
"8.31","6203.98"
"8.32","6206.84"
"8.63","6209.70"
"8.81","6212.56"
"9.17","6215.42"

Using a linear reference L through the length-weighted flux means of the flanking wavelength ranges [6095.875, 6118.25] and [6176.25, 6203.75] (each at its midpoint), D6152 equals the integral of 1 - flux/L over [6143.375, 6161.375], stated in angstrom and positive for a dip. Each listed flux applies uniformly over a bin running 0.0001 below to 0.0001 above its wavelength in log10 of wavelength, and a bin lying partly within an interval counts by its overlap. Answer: 0.5 angstrom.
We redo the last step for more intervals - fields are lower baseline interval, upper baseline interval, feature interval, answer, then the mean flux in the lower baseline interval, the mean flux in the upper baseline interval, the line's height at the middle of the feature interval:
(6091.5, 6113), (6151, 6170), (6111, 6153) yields 2.8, 9.1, 9.19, 9.15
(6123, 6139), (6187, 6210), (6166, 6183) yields -2.0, 7.94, 8.68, 8.42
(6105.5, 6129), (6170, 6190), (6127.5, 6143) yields 1.5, 8.97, 8.81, 8.92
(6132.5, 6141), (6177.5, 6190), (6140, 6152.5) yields -0.5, 8.25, 8.52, 8.3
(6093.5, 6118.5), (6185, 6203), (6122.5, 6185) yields 1.5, 9.15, 8.72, 8.92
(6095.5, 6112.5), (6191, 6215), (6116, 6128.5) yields 0.5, 9.07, 8.74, 9.01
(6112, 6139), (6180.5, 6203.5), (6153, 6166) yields -0.5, 8.46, 8.65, 8.56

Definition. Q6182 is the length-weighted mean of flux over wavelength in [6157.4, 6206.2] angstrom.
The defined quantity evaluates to 8.93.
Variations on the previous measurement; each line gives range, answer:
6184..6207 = 8.62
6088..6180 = 8.86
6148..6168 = 8.99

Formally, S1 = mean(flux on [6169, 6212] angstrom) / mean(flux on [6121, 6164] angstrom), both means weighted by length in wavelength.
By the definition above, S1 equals 1.04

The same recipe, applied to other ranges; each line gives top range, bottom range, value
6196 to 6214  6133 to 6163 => 1.00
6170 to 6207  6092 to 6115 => 0.96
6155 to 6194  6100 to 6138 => 1.04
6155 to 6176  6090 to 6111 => 1.03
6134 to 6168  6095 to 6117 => 0.96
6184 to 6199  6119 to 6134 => 1.08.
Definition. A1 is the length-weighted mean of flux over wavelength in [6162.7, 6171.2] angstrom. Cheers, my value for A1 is 9.93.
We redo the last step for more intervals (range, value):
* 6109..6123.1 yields 9.32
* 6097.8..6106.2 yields 8.86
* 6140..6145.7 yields 8.82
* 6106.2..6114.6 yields 9.5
